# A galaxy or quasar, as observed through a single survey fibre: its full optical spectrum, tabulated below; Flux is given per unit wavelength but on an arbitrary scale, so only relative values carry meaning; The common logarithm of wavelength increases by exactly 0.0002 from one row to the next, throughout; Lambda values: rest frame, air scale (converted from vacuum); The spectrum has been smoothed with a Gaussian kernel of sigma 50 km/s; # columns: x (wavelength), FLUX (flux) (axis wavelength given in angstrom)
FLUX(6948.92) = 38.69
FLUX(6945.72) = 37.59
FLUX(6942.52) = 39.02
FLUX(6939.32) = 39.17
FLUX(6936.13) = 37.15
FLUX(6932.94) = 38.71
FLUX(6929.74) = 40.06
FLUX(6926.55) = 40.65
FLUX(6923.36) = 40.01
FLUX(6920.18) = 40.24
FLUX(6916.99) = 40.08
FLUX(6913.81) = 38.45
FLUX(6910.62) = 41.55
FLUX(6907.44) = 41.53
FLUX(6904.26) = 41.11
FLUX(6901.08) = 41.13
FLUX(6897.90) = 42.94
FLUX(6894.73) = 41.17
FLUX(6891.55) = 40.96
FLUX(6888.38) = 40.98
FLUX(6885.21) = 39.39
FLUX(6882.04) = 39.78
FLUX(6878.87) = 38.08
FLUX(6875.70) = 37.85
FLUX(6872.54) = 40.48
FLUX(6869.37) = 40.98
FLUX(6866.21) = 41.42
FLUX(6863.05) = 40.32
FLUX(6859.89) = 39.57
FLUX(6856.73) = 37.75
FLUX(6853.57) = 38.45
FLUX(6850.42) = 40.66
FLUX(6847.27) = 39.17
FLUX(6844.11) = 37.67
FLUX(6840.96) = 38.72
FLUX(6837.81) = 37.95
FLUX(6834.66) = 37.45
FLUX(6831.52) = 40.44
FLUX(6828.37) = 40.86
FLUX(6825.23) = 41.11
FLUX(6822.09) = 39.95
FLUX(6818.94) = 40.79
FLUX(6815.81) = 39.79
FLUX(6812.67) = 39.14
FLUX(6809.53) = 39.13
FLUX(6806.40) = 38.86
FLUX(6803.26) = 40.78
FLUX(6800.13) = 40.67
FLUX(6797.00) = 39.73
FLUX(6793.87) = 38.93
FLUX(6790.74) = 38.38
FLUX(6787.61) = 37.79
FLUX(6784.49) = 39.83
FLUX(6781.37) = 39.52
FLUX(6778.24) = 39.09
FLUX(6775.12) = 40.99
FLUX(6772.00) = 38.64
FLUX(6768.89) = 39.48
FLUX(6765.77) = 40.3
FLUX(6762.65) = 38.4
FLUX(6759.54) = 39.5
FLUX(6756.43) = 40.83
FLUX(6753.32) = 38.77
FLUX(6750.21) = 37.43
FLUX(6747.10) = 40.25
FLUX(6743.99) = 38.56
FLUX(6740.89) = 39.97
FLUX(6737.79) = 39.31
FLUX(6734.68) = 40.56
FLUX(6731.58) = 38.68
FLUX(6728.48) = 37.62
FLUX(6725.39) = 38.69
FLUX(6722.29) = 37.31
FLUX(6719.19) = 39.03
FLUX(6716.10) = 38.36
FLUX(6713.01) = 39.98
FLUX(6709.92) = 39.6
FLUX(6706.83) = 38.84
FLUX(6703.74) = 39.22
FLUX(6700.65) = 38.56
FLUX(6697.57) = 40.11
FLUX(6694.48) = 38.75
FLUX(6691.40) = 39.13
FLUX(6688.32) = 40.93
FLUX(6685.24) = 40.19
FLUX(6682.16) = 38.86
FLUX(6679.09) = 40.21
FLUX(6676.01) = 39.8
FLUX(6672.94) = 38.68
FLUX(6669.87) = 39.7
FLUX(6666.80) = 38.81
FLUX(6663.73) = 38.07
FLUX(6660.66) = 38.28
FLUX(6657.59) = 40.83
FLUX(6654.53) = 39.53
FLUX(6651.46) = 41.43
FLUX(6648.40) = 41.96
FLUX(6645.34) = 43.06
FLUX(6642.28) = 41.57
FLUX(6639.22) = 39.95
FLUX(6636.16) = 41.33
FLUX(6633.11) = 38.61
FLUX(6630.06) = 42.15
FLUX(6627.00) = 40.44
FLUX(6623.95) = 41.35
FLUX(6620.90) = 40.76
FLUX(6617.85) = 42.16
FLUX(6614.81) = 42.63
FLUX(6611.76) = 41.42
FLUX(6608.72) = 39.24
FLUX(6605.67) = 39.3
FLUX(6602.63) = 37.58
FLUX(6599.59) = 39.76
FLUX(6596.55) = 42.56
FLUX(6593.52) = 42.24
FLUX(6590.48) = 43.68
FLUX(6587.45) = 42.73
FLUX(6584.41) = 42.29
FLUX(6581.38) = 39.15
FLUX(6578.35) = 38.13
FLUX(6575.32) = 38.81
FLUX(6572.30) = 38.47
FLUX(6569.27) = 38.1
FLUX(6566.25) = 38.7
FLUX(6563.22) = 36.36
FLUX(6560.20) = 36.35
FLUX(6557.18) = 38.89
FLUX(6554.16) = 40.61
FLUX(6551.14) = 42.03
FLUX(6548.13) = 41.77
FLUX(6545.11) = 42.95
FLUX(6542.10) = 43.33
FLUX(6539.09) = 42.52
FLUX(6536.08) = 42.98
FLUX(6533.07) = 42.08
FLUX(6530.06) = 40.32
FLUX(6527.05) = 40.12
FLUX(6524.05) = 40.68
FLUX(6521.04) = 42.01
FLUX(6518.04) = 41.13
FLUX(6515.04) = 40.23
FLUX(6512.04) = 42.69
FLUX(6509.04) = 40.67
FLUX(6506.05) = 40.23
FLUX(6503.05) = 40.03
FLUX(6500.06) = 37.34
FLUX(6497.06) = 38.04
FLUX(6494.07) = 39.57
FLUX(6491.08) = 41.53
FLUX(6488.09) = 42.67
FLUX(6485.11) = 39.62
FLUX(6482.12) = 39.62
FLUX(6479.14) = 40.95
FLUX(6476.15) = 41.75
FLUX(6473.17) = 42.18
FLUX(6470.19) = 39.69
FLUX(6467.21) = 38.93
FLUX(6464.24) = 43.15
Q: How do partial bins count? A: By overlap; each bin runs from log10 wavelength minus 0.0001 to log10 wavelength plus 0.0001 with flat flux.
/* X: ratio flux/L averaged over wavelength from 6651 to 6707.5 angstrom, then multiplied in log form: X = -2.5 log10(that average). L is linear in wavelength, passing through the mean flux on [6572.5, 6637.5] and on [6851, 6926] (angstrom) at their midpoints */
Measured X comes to 0.03 mag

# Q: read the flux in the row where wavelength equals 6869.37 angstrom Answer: 40.98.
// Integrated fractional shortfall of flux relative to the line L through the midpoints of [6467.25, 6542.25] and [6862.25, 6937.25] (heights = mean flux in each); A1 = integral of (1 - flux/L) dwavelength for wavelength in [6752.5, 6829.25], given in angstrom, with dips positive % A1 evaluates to 1.4 angstrom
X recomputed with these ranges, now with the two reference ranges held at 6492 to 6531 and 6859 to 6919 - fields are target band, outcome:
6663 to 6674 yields 0.039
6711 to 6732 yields 0.049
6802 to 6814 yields 0.026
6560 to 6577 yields 0.066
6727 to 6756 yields 0.035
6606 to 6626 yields -0.022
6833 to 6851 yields 0.052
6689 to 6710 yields 0.031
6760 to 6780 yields 0.024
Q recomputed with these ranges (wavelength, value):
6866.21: 41.42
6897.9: 42.94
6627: 40.44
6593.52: 42.24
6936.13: 37.15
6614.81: 42.63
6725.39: 38.69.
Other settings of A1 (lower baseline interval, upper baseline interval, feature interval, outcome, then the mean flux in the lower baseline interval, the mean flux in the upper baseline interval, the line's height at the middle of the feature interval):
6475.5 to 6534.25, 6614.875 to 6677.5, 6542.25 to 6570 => 0.5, 40.5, 40.5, 40.5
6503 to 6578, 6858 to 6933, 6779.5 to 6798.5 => 0.6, 40.5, 40.3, 40.4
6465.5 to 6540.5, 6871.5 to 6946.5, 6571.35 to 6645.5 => -0.4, 40.7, 39.9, 40.5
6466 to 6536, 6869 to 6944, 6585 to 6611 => -0.3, 40.6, 40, 40.5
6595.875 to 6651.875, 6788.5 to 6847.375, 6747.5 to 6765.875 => 0.3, 40.9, 39.4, 39.9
